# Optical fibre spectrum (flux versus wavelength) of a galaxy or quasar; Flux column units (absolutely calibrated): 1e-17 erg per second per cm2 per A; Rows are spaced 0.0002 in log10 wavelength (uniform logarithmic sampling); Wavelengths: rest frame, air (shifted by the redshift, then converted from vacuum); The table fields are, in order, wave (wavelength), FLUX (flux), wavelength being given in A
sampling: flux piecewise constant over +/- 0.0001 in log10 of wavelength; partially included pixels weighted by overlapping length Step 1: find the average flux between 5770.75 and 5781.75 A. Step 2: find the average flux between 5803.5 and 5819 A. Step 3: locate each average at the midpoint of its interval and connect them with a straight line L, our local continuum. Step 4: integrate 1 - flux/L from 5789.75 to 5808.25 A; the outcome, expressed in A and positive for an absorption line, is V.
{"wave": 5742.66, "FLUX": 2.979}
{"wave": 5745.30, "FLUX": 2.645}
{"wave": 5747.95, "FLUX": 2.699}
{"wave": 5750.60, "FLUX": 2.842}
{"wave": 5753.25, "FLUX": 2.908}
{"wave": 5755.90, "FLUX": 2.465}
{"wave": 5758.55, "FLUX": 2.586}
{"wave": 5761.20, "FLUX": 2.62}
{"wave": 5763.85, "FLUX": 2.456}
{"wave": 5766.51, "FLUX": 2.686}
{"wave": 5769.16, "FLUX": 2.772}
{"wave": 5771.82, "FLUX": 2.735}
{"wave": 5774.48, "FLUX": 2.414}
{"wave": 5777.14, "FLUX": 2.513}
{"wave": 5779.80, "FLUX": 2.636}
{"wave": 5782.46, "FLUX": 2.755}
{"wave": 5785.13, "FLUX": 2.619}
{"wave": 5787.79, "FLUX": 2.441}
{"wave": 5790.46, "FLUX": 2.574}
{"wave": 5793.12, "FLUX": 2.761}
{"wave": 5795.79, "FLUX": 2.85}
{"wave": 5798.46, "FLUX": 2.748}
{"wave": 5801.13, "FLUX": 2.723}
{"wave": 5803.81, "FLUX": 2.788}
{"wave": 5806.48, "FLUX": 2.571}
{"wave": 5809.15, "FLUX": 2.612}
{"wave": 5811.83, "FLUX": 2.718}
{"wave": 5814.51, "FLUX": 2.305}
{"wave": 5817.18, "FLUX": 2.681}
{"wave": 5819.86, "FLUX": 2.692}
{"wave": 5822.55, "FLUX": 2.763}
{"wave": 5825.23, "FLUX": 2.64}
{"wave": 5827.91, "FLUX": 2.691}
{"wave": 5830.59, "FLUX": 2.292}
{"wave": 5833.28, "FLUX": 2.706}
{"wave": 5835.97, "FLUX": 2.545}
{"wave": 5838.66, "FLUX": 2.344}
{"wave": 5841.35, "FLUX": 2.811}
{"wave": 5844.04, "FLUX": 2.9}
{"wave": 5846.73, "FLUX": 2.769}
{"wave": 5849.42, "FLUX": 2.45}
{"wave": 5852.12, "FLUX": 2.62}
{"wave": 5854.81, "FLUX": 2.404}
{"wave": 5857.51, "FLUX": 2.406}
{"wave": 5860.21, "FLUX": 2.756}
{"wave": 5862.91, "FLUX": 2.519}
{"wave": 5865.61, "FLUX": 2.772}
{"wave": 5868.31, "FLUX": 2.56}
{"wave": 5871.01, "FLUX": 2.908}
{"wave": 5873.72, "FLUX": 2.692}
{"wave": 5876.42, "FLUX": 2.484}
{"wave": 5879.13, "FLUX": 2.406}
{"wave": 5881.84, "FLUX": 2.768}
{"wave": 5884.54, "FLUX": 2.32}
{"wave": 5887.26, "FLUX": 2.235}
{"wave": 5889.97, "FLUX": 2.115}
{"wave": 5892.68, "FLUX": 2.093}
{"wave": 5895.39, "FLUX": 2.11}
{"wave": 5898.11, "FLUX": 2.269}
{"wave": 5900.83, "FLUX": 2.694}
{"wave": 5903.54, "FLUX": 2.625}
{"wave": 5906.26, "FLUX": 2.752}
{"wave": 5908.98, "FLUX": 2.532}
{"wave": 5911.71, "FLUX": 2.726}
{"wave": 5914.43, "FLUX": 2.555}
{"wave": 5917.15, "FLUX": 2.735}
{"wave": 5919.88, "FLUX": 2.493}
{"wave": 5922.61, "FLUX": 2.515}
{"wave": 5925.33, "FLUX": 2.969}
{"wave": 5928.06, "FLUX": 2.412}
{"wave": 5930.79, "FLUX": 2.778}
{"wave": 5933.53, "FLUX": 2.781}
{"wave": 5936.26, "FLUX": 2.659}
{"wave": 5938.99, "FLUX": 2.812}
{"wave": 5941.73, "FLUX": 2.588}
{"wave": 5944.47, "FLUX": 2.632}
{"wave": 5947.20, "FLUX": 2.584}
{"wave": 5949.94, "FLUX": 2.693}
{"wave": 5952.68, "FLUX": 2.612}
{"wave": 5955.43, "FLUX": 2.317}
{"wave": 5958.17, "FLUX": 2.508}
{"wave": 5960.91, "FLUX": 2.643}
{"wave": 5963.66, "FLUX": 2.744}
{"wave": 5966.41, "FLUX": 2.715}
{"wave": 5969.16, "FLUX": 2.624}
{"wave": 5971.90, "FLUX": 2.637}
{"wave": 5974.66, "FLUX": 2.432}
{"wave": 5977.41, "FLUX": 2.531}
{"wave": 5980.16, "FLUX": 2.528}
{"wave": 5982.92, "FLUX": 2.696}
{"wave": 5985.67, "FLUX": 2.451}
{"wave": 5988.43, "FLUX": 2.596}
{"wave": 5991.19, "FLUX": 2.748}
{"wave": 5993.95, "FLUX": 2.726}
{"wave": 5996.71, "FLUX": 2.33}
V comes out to -0.87 A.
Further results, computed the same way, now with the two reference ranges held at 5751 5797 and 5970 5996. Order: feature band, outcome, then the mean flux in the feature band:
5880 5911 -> 2.28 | 2.42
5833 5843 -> 0.09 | 2.6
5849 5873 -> 0.09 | 2.61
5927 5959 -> -0.25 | 2.62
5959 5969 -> -0.34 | 2.68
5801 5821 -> 0.00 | 2.63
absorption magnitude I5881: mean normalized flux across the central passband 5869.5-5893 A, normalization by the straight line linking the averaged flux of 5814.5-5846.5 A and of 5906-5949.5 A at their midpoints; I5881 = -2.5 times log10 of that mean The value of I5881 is 0.08 mag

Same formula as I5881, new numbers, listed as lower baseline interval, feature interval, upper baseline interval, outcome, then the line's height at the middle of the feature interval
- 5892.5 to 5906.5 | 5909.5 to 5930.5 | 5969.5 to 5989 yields -0.07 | 2.46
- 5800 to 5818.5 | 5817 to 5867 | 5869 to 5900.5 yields -0.04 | 2.53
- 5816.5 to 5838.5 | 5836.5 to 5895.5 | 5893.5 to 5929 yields 0.03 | 2.59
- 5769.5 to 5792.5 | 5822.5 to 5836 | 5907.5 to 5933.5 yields 0.01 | 2.61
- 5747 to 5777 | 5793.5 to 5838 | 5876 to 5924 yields -0.03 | 2.58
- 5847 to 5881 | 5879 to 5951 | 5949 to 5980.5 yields 0.01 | 2.59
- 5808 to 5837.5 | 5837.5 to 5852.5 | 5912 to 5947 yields -0.02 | 2.61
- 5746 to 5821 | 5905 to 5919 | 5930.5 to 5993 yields -0.01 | 2.63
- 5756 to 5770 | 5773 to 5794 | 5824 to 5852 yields 0.01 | 2.61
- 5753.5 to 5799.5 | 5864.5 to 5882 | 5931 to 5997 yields -0.01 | 2.62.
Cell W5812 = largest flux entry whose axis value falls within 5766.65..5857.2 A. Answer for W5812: 2.9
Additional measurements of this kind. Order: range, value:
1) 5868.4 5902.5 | 2.908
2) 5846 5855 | 2.769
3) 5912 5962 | 2.969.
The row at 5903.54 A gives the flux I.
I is 2.625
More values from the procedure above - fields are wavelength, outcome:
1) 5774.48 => 2.414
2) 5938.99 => 2.812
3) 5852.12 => 2.62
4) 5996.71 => 2.33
